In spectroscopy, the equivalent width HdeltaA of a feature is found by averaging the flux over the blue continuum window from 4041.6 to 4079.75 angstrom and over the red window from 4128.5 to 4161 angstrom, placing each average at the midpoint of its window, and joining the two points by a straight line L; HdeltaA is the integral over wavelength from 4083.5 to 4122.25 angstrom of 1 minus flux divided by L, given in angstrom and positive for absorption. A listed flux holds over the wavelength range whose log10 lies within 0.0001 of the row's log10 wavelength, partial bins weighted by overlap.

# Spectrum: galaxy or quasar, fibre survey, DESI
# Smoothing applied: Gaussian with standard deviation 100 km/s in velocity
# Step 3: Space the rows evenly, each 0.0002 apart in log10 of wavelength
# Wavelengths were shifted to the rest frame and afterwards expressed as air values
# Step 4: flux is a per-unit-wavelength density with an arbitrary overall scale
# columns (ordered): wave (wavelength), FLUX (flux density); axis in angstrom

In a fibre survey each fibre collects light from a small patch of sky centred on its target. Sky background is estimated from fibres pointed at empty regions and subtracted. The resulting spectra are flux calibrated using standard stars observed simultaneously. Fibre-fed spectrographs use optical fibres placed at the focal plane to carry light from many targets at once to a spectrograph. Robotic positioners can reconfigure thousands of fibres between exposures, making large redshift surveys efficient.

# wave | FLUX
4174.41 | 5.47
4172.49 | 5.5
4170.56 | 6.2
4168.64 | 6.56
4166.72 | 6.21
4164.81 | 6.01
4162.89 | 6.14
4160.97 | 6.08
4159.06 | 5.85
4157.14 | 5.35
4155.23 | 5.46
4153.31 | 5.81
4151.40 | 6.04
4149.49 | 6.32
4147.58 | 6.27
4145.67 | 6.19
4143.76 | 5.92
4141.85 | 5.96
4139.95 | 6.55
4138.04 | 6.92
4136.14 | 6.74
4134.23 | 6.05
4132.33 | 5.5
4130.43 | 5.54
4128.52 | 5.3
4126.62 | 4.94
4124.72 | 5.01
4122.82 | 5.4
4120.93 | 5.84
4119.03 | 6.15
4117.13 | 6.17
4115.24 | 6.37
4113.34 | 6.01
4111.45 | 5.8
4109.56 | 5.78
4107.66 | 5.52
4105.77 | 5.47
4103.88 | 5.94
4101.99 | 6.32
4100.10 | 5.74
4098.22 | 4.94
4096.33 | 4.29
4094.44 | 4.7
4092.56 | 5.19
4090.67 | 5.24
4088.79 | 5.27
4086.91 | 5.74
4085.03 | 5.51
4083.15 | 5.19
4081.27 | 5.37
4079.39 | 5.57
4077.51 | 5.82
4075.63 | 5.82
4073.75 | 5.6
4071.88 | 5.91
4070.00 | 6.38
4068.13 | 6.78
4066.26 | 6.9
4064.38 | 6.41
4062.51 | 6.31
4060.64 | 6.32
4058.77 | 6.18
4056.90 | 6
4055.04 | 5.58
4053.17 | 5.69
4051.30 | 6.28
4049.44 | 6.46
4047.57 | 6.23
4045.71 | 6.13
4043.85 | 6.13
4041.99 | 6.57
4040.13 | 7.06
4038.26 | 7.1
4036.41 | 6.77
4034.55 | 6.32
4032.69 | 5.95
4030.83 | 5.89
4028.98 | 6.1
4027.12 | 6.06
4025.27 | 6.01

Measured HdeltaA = 3.09 angstrom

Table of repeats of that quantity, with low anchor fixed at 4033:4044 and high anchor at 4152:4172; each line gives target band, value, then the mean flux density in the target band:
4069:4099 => 4.6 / 5.41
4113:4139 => 1.3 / 5.85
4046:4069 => 1.0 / 6.26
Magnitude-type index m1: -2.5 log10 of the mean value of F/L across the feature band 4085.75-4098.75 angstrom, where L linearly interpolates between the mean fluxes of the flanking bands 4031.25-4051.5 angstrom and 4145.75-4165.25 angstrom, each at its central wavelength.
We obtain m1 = 0.22 mag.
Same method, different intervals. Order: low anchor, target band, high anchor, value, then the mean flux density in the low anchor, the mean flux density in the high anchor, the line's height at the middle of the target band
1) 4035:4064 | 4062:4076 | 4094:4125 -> -0.03 mag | 6.32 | 5.64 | 6.1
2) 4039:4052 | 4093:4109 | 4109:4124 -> 0.13 mag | 6.42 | 5.93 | 6.04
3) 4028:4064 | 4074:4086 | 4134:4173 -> 0.12 mag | 6.27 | 6.11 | 6.22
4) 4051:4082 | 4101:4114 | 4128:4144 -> 0.04 mag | 6.05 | 6.08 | 6.07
